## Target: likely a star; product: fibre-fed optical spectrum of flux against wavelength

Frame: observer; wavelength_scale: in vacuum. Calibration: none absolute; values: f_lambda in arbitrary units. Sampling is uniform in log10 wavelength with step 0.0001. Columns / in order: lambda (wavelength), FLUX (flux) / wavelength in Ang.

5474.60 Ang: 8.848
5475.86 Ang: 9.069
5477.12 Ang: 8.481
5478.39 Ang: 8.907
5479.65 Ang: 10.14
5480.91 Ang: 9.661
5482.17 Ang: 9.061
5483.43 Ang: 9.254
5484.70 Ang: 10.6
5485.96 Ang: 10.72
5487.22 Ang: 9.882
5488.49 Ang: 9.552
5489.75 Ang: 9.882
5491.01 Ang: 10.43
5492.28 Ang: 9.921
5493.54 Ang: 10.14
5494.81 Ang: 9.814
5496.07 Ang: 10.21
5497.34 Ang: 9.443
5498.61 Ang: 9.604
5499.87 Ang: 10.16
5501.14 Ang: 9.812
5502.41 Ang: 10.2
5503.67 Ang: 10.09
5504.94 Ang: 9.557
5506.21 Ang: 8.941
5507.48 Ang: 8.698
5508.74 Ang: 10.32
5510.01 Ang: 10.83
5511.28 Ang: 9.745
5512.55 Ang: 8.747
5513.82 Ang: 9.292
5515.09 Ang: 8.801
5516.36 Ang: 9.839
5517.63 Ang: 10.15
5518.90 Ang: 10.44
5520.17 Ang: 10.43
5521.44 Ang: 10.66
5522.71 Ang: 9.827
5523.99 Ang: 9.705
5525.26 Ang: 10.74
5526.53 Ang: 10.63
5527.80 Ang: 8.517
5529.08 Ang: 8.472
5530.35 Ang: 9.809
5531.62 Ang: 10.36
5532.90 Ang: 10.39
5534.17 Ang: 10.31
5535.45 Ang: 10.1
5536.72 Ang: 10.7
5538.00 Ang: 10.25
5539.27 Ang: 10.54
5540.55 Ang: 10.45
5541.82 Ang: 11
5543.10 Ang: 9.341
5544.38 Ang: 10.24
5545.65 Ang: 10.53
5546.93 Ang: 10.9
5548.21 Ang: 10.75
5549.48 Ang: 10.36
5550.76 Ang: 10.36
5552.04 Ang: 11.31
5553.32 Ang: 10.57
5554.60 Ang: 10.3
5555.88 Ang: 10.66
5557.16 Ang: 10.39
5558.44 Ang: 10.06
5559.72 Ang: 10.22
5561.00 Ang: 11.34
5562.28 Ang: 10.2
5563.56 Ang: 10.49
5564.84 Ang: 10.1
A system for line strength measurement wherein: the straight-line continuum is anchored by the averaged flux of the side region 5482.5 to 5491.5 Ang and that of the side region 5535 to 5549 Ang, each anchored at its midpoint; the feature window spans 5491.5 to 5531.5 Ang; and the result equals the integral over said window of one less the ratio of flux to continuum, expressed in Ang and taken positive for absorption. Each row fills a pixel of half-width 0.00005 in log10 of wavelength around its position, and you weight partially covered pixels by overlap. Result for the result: 1.6 Ang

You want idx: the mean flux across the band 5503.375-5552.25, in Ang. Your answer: 10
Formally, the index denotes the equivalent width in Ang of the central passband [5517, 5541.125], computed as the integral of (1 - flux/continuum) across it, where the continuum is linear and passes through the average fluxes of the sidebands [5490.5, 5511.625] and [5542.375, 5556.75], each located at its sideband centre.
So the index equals 0.2 Ang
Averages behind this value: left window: 9.87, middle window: 10.1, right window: 10.5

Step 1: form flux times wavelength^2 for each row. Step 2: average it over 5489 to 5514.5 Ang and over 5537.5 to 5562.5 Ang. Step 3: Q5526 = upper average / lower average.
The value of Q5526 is 1.09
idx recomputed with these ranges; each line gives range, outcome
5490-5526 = 9.88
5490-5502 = 9.95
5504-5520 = 9.65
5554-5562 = 10.5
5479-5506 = 9.9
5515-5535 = 9.97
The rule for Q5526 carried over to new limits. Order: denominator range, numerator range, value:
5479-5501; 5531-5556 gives 1.08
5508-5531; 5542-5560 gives 1.07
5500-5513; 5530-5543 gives 1.08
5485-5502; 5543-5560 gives 1.07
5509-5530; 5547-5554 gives 1.10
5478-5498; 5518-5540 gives 1.04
